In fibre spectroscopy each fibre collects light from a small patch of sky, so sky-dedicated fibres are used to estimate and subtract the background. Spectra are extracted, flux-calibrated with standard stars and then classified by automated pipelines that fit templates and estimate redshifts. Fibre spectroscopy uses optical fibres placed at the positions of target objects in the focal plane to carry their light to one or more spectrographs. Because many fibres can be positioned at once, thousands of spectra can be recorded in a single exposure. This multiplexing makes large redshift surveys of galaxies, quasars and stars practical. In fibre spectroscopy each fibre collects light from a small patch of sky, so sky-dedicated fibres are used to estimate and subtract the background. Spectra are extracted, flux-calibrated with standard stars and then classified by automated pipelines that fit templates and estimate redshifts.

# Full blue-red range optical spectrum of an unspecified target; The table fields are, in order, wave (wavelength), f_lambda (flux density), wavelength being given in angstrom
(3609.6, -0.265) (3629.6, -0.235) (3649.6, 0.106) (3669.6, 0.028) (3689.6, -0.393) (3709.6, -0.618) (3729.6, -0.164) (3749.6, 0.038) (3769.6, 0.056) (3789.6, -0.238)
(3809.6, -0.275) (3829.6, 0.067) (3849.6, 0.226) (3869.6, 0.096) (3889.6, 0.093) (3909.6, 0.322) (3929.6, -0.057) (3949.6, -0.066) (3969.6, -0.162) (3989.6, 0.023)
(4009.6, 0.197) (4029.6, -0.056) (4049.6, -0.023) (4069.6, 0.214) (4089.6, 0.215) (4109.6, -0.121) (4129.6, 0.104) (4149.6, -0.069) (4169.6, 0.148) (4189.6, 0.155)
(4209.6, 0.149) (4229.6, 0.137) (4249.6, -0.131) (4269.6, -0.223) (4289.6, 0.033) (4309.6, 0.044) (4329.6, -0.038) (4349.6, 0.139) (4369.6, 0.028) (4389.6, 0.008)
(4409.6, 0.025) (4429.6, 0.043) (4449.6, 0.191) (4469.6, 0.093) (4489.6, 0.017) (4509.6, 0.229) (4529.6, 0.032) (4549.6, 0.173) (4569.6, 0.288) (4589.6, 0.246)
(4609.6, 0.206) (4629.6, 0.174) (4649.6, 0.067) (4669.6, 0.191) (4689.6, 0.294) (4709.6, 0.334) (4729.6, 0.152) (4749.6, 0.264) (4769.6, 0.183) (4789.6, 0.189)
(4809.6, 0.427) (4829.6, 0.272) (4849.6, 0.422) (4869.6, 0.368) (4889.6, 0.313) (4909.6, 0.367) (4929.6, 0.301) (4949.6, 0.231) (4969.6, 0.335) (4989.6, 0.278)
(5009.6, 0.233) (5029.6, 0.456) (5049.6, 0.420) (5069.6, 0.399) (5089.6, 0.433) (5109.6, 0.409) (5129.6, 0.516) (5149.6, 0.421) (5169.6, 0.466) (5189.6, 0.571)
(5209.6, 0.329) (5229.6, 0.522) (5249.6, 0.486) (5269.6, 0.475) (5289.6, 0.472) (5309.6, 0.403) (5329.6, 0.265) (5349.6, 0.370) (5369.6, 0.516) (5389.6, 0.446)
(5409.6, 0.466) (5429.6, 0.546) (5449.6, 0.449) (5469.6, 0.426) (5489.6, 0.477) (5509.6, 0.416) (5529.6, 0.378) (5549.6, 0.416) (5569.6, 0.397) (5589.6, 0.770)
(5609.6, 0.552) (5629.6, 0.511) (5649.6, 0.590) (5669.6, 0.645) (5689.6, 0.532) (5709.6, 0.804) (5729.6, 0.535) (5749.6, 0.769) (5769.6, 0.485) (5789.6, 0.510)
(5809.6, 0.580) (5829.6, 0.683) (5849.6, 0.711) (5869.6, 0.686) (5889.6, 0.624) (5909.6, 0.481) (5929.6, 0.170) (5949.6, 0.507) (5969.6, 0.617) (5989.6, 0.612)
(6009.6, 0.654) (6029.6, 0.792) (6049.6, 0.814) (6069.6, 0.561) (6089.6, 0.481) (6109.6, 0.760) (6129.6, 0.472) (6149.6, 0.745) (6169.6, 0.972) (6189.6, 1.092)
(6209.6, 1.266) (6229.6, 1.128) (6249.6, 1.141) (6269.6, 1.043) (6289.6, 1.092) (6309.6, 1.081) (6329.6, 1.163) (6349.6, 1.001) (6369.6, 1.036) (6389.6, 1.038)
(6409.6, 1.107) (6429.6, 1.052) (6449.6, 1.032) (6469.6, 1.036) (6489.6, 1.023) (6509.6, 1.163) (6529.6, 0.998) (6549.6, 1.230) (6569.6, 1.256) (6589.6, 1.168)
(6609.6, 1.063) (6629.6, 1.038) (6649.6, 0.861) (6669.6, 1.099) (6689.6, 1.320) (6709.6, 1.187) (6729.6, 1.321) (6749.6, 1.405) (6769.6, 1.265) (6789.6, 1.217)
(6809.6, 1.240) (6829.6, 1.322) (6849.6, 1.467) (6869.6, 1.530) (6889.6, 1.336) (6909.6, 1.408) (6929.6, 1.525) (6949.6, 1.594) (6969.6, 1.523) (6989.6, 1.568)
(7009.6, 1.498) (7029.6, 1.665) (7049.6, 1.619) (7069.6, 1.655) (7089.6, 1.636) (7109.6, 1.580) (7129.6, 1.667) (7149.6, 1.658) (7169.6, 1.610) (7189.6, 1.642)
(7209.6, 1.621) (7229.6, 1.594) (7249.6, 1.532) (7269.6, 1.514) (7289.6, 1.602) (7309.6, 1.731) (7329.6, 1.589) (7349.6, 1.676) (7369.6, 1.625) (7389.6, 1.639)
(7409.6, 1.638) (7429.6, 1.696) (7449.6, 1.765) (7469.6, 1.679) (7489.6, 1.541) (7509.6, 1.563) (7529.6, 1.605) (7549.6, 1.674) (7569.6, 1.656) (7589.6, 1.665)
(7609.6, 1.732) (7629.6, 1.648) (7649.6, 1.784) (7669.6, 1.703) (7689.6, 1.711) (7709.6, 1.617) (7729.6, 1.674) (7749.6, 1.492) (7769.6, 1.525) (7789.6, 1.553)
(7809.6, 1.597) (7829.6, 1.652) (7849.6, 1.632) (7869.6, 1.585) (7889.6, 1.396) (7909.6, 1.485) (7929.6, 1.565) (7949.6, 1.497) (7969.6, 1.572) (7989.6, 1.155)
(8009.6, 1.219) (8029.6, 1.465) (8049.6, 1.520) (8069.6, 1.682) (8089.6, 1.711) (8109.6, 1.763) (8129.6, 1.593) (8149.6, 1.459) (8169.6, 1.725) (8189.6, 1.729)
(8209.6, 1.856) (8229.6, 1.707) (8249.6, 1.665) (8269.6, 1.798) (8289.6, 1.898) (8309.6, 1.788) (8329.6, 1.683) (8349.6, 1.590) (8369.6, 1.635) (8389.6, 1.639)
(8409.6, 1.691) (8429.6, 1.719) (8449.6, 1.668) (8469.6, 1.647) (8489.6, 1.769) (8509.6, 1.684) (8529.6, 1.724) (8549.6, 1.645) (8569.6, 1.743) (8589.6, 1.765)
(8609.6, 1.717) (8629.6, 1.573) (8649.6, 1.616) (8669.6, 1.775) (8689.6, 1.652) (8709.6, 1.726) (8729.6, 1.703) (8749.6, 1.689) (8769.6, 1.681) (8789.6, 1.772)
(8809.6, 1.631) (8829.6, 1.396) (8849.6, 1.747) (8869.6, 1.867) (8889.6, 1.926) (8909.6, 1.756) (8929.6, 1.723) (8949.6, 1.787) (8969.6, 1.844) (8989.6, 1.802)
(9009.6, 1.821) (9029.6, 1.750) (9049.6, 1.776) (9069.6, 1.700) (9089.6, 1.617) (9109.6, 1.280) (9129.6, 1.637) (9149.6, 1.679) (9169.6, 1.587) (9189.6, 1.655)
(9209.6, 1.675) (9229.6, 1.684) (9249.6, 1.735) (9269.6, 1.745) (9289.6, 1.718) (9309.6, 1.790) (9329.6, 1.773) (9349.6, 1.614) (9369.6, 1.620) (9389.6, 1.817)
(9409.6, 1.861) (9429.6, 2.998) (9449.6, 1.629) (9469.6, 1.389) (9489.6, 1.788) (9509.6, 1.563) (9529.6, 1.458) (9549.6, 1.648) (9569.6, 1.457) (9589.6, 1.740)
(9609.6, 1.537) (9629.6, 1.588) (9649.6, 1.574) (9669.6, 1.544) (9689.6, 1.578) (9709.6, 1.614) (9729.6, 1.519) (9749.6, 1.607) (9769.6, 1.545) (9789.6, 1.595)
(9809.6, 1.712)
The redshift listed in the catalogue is 0.55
